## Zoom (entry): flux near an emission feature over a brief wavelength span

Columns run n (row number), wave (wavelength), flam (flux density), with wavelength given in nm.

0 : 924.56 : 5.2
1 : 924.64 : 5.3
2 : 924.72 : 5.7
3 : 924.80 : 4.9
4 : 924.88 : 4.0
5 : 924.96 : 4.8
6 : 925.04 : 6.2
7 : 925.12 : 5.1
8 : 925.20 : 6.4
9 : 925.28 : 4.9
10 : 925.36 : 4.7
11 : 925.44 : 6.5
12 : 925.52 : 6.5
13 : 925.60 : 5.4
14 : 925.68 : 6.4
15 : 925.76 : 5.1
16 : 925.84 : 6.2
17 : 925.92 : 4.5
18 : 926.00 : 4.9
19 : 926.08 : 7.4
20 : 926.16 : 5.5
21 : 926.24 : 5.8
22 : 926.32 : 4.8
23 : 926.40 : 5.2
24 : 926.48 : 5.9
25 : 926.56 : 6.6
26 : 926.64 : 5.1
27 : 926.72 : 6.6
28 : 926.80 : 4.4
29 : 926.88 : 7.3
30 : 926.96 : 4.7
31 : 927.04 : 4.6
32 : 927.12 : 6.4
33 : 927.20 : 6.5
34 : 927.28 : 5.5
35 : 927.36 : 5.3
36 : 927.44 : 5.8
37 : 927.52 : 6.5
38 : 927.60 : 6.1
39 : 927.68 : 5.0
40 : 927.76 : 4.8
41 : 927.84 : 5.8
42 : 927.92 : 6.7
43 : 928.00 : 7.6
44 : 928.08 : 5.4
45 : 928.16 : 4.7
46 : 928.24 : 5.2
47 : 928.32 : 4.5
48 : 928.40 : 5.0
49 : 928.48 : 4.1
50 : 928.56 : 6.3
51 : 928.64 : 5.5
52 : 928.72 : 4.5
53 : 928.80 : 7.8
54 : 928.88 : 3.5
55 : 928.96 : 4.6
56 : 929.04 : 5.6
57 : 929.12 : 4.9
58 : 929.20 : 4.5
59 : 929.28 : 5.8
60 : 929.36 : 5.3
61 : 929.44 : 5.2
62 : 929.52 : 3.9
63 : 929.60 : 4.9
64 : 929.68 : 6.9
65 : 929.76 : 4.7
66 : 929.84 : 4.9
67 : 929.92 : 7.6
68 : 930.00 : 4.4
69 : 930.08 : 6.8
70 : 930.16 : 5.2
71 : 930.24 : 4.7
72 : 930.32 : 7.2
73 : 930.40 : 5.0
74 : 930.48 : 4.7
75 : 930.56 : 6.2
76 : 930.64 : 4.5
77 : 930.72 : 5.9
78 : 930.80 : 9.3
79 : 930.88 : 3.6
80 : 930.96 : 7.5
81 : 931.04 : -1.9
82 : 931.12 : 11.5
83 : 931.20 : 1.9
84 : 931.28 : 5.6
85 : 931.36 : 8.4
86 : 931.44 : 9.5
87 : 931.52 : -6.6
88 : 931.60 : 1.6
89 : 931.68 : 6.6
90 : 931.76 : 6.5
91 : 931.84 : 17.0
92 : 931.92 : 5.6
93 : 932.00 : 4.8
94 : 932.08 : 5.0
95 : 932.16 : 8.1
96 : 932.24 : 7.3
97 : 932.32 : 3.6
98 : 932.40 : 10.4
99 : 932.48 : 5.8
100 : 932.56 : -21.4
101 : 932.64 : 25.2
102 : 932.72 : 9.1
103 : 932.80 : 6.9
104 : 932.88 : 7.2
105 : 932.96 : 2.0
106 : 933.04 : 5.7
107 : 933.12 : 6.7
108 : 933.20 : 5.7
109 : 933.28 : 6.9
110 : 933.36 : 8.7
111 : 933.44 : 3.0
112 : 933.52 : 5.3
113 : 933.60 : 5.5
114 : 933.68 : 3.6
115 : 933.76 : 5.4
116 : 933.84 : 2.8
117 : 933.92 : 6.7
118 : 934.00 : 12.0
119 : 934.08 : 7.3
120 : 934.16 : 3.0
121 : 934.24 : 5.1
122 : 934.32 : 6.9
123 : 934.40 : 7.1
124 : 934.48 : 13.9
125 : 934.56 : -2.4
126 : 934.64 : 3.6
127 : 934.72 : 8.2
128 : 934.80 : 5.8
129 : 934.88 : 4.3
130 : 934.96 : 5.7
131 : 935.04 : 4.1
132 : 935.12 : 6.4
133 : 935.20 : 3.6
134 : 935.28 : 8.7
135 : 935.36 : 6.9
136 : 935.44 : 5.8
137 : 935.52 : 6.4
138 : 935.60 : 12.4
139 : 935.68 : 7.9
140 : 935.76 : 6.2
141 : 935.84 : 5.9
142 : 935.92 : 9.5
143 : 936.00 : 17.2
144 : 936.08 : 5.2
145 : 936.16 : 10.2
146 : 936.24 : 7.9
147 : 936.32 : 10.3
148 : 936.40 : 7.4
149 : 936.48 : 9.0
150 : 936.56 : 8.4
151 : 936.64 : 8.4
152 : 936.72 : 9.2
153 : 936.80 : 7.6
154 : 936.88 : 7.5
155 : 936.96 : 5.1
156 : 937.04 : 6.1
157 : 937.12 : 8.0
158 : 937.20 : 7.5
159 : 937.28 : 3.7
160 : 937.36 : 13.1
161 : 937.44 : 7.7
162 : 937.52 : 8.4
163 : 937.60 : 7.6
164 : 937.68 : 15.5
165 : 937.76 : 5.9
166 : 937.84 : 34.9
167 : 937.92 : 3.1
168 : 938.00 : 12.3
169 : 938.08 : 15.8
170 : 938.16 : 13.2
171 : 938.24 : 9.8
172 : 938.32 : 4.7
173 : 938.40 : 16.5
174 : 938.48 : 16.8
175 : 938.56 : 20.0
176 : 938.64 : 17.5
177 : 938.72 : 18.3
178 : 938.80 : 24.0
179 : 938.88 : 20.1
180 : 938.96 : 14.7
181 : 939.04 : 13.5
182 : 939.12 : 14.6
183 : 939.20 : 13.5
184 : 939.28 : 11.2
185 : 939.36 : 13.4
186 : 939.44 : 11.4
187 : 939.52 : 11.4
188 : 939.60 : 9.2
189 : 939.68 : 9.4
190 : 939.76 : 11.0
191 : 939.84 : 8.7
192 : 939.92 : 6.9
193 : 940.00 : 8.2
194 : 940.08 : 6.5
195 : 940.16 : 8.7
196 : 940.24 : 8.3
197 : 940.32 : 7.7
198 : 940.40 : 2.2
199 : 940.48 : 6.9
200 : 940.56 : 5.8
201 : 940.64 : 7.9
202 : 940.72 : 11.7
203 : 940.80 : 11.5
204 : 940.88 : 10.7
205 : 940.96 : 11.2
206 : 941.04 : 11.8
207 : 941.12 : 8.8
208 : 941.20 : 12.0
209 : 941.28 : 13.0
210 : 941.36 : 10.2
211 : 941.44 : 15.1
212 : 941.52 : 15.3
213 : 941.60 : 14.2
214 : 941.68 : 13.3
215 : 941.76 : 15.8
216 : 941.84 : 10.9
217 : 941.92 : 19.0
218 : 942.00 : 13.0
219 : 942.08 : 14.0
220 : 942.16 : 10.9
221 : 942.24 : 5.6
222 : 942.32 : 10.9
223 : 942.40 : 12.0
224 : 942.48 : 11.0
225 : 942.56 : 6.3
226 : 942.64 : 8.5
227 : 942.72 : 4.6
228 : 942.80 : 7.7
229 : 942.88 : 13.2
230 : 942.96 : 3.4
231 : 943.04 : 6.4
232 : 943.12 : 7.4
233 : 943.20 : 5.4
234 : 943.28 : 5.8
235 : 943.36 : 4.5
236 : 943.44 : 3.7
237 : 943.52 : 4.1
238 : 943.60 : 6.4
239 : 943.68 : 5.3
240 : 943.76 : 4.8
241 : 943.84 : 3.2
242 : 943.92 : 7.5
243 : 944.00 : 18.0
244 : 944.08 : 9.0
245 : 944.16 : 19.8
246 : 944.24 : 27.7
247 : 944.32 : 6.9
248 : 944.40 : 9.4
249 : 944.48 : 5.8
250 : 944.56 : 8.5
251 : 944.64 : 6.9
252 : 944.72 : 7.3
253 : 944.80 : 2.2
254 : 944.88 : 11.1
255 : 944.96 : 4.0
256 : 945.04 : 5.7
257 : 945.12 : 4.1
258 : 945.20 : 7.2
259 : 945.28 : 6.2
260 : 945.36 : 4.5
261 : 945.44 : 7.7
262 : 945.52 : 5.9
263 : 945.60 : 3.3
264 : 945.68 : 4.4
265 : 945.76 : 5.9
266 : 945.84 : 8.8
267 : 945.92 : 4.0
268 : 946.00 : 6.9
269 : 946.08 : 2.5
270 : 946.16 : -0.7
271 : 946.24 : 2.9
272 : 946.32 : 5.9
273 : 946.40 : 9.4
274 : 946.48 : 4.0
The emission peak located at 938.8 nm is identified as H-alpha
